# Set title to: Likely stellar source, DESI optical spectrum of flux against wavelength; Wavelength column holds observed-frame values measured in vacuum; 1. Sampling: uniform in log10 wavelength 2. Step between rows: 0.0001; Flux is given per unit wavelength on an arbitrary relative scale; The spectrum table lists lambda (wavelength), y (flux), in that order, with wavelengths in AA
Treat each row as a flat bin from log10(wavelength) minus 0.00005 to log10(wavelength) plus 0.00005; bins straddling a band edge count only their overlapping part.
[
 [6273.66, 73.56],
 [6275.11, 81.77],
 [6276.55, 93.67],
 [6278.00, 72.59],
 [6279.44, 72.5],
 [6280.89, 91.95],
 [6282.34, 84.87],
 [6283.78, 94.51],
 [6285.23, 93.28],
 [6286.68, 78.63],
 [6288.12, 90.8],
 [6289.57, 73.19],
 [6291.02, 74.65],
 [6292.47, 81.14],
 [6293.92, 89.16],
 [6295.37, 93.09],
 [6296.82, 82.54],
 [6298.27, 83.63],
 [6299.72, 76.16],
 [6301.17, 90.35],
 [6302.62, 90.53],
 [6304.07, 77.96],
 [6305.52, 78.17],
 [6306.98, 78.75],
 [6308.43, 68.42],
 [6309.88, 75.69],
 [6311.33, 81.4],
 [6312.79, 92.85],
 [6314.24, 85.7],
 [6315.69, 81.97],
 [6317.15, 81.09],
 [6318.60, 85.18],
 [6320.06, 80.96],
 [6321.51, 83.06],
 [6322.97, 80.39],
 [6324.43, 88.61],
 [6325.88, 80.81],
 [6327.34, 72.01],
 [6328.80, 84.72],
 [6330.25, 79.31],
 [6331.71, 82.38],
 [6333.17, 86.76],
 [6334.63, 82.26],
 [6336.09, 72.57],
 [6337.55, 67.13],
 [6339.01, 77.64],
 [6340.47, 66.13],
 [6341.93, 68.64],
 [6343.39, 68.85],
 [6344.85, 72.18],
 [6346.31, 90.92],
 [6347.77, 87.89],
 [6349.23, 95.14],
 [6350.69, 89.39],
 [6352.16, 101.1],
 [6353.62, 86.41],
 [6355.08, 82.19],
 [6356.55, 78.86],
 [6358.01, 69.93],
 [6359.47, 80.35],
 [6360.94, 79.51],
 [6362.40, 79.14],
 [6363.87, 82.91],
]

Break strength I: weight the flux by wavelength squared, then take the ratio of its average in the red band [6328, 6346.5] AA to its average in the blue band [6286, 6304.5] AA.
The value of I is 0.9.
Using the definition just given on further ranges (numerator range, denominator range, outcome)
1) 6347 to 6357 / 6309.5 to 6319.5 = 1.08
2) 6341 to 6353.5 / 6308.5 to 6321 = 1.03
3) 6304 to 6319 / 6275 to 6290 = 0.96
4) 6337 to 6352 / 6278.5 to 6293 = 0.97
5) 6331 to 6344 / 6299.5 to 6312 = 0.94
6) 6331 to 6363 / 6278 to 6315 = 0.98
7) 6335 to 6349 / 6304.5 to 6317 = 0.95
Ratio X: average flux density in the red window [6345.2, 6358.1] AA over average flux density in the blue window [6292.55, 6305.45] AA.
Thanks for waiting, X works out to 1.0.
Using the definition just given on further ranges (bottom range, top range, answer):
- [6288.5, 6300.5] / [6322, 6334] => 1.00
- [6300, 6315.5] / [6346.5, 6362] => 1.04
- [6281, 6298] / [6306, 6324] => 0.95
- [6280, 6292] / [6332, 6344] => 0.87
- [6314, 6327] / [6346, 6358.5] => 1.05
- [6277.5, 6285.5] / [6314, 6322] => 0.98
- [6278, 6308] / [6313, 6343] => 0.95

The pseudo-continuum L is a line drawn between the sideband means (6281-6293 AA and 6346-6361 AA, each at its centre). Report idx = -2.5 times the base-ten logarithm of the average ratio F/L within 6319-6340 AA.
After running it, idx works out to 0.07 mag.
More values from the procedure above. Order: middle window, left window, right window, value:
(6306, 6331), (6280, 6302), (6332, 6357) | 0.02 mag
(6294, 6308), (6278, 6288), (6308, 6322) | 0.00 mag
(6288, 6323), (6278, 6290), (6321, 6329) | 0.01 mag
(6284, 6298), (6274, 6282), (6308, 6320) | -0.03 mag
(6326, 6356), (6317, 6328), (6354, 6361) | -0.01 mag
